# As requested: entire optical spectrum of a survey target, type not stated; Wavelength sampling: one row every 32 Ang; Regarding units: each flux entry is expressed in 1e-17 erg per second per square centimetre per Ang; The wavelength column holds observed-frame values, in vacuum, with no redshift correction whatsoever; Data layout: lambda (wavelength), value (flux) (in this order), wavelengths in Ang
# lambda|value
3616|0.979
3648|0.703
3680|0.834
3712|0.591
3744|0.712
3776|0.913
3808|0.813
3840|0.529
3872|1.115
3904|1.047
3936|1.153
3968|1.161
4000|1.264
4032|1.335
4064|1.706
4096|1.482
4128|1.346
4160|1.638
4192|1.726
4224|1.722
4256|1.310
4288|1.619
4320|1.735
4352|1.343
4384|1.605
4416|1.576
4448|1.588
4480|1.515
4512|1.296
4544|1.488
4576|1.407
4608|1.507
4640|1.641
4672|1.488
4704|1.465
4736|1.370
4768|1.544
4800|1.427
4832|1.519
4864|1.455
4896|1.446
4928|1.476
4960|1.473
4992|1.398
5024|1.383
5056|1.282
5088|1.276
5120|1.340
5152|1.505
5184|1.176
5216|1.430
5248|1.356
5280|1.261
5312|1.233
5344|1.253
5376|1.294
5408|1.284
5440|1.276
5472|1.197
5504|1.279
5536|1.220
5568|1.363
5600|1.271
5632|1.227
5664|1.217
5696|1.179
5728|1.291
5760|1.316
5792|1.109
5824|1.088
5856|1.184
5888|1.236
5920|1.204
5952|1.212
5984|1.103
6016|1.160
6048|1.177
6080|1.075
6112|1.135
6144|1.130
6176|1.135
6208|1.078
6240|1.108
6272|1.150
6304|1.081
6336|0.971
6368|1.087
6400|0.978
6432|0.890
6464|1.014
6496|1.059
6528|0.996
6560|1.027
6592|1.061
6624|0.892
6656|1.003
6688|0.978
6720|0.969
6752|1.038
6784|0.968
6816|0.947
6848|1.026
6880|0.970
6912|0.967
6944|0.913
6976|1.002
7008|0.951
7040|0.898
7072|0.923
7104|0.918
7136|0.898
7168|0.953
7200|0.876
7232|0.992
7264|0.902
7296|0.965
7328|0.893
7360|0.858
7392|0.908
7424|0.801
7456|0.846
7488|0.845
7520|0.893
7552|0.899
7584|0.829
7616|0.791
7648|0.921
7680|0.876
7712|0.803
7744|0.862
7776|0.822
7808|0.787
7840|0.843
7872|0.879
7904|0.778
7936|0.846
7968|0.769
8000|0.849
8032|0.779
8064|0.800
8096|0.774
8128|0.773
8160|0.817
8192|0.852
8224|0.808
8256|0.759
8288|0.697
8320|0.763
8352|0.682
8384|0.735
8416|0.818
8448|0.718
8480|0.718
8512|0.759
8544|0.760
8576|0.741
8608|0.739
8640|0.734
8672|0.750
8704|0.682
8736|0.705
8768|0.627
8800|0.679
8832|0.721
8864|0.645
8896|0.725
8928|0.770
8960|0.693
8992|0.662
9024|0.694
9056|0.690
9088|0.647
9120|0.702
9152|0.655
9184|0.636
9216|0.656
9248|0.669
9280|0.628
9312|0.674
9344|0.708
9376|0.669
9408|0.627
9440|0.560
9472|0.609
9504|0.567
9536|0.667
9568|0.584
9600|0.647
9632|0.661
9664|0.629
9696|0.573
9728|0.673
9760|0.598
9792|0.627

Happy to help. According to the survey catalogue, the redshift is 0.04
